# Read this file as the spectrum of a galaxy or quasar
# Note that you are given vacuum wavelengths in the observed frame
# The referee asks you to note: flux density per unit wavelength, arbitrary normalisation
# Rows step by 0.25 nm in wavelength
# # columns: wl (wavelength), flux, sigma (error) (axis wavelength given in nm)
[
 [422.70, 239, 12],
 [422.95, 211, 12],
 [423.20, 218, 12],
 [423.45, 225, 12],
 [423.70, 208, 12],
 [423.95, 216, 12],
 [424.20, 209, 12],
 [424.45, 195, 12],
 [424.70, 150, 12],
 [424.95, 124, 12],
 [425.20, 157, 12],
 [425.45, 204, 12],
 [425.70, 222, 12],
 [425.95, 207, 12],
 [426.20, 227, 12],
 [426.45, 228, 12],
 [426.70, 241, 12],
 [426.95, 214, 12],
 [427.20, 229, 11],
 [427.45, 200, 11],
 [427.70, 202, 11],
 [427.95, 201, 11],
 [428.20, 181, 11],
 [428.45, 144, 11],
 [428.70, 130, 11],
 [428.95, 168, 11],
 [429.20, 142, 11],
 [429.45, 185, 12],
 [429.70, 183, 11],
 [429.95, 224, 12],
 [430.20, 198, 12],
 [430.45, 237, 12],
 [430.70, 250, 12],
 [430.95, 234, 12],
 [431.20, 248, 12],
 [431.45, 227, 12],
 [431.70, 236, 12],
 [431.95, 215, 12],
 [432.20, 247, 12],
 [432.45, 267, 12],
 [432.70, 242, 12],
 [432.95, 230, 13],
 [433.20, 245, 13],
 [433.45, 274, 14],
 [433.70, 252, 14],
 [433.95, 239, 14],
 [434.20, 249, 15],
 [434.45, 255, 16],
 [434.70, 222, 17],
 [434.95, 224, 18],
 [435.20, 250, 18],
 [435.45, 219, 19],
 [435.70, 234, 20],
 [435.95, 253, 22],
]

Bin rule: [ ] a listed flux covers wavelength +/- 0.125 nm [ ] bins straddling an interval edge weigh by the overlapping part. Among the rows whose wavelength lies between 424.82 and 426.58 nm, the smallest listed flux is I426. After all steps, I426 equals 124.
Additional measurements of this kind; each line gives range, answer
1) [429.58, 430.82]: 183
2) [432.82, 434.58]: 230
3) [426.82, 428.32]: 181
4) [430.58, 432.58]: 215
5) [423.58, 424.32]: 208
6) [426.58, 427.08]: 214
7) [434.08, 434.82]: 222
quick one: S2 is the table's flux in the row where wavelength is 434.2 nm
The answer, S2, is 249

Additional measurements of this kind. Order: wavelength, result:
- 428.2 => 181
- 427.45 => 200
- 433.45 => 274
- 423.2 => 218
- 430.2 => 198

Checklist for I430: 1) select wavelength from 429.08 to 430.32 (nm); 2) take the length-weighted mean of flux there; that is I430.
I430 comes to 187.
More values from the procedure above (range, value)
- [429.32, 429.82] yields 184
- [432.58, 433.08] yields 236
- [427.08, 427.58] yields 214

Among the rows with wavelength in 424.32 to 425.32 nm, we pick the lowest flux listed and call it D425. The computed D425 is 124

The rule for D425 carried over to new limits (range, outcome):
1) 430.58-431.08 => 234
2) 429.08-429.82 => 142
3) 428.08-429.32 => 130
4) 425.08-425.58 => 157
